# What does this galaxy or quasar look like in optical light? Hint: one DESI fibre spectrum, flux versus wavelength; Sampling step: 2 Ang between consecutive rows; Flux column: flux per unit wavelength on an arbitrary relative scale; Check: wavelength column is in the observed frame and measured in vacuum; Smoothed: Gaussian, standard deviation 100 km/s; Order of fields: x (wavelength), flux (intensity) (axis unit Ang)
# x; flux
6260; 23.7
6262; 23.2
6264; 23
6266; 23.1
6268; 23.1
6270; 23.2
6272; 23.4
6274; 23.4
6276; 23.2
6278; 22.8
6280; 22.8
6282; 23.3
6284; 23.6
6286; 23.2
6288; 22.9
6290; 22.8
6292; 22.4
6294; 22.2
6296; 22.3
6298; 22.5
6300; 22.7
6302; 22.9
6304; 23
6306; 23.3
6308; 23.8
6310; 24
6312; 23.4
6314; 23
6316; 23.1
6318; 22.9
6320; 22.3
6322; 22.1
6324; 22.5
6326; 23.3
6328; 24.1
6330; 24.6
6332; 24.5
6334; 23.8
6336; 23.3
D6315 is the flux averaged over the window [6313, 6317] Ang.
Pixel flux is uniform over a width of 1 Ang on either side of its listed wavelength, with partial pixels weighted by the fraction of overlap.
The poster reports 23.1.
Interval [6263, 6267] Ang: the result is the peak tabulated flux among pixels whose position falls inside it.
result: 23.1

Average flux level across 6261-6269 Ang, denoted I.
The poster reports 23.1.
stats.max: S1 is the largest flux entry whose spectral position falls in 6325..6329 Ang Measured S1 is 24.1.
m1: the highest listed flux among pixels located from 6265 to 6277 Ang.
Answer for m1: 23.4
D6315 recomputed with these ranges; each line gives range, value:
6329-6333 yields 24.6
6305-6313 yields 23.6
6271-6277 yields 23.3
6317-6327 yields 22.6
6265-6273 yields 23.2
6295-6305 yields 22.7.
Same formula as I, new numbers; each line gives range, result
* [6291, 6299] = 22.3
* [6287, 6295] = 22.6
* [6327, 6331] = 24.4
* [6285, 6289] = 23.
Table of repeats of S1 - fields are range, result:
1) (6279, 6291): 23.6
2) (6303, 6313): 24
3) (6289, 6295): 22.8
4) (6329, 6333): 24.6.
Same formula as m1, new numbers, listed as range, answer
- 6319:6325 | 22.5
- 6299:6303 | 22.9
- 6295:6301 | 22.7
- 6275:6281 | 23.2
